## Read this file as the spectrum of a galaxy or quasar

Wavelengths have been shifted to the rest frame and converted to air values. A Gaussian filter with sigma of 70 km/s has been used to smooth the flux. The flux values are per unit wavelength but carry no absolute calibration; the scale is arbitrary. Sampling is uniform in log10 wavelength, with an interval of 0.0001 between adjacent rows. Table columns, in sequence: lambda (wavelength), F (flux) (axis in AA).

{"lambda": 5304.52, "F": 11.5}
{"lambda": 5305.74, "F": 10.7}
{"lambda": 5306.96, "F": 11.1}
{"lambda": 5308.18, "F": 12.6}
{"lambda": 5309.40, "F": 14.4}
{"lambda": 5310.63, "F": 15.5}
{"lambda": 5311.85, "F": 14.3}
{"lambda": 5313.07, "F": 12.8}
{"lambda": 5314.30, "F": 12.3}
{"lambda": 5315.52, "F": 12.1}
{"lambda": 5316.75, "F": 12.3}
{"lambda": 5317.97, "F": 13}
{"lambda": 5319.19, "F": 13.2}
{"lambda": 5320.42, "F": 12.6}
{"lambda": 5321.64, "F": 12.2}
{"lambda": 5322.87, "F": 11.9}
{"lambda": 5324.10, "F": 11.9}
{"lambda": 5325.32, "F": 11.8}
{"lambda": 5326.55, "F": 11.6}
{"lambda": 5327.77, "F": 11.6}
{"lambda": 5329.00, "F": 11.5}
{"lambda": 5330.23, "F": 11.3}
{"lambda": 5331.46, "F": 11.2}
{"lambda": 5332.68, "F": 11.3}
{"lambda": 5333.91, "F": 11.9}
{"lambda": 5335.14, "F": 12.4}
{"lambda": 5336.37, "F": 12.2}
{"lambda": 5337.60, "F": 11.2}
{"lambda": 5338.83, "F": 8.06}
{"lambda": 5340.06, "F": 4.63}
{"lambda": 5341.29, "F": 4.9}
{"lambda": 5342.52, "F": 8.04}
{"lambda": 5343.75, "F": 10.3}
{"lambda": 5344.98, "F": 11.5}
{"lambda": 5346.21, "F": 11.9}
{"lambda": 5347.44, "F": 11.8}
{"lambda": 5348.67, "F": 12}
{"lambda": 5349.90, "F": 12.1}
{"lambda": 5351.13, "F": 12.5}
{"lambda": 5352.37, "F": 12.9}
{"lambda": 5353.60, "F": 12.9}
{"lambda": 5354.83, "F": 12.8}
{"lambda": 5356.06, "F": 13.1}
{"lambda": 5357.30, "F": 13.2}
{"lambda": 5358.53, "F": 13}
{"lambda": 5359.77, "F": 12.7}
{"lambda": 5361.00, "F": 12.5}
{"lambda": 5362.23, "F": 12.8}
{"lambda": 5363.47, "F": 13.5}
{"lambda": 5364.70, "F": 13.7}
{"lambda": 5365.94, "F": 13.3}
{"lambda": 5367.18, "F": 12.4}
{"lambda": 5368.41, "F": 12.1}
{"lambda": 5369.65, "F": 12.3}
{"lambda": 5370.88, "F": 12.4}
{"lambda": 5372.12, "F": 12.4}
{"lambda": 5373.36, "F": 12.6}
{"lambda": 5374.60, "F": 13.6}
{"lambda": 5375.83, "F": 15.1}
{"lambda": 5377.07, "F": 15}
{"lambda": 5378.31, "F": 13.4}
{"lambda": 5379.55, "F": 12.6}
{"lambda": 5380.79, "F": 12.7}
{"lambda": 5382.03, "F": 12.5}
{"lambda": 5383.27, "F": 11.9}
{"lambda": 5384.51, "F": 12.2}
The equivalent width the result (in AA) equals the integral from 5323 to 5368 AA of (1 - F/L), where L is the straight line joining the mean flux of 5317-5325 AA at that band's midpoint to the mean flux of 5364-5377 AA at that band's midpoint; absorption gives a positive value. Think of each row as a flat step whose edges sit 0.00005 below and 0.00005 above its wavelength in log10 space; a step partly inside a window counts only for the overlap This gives 4.2 AA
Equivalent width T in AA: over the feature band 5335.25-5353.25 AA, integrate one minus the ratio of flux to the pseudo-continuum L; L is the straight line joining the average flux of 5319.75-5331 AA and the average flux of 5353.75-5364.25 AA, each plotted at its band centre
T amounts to 3.02 AA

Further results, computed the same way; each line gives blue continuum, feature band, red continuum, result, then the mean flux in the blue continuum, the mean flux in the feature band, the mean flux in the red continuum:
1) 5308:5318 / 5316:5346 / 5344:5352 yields 4.0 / 13.3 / 11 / 11.9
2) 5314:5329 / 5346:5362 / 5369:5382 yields 0.2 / 12.2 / 12.6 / 13.2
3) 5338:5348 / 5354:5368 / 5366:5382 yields -2.1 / 8.93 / 13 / 13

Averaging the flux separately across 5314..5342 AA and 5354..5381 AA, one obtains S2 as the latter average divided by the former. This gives 1.2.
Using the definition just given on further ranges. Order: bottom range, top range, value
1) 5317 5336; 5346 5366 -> 1.07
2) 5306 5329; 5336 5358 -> 0.87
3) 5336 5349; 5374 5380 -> 1.46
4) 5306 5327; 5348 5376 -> 1.01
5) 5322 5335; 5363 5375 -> 1.10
